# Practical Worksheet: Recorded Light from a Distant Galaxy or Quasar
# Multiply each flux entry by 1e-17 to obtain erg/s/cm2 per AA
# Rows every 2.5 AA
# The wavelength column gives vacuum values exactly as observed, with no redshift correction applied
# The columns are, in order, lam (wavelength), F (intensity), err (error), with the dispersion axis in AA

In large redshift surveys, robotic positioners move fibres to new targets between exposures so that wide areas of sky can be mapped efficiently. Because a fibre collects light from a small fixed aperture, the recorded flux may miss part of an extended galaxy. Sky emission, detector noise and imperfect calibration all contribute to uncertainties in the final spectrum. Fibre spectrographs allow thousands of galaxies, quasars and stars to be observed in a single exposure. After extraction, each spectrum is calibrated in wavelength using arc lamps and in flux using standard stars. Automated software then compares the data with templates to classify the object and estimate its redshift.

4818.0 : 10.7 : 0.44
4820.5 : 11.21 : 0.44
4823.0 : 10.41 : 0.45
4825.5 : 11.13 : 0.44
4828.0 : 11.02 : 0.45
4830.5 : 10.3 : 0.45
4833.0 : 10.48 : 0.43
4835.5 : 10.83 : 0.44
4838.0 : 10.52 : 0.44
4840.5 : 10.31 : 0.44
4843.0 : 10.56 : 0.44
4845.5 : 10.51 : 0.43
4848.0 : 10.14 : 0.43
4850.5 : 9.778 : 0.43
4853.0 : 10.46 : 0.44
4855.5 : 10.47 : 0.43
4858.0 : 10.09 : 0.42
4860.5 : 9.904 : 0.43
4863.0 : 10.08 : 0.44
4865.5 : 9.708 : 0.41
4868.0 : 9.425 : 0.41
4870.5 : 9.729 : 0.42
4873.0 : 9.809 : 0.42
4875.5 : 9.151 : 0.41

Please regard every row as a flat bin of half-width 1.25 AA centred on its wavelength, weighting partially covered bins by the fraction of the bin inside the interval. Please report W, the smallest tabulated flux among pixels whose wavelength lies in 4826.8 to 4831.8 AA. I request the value 10.3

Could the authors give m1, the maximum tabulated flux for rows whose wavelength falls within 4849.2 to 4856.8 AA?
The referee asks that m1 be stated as 10.47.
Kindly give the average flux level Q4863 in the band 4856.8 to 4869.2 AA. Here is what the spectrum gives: 9.84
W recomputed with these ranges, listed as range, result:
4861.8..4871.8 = 9.425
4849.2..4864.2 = 9.778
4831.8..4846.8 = 10.31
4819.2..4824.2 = 10.41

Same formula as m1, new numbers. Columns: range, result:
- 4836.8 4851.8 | 10.56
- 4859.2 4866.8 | 10.08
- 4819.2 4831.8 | 11.21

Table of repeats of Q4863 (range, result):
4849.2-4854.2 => 10.1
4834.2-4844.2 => 10.6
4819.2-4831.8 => 10.8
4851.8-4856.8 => 10.5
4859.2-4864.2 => 9.99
